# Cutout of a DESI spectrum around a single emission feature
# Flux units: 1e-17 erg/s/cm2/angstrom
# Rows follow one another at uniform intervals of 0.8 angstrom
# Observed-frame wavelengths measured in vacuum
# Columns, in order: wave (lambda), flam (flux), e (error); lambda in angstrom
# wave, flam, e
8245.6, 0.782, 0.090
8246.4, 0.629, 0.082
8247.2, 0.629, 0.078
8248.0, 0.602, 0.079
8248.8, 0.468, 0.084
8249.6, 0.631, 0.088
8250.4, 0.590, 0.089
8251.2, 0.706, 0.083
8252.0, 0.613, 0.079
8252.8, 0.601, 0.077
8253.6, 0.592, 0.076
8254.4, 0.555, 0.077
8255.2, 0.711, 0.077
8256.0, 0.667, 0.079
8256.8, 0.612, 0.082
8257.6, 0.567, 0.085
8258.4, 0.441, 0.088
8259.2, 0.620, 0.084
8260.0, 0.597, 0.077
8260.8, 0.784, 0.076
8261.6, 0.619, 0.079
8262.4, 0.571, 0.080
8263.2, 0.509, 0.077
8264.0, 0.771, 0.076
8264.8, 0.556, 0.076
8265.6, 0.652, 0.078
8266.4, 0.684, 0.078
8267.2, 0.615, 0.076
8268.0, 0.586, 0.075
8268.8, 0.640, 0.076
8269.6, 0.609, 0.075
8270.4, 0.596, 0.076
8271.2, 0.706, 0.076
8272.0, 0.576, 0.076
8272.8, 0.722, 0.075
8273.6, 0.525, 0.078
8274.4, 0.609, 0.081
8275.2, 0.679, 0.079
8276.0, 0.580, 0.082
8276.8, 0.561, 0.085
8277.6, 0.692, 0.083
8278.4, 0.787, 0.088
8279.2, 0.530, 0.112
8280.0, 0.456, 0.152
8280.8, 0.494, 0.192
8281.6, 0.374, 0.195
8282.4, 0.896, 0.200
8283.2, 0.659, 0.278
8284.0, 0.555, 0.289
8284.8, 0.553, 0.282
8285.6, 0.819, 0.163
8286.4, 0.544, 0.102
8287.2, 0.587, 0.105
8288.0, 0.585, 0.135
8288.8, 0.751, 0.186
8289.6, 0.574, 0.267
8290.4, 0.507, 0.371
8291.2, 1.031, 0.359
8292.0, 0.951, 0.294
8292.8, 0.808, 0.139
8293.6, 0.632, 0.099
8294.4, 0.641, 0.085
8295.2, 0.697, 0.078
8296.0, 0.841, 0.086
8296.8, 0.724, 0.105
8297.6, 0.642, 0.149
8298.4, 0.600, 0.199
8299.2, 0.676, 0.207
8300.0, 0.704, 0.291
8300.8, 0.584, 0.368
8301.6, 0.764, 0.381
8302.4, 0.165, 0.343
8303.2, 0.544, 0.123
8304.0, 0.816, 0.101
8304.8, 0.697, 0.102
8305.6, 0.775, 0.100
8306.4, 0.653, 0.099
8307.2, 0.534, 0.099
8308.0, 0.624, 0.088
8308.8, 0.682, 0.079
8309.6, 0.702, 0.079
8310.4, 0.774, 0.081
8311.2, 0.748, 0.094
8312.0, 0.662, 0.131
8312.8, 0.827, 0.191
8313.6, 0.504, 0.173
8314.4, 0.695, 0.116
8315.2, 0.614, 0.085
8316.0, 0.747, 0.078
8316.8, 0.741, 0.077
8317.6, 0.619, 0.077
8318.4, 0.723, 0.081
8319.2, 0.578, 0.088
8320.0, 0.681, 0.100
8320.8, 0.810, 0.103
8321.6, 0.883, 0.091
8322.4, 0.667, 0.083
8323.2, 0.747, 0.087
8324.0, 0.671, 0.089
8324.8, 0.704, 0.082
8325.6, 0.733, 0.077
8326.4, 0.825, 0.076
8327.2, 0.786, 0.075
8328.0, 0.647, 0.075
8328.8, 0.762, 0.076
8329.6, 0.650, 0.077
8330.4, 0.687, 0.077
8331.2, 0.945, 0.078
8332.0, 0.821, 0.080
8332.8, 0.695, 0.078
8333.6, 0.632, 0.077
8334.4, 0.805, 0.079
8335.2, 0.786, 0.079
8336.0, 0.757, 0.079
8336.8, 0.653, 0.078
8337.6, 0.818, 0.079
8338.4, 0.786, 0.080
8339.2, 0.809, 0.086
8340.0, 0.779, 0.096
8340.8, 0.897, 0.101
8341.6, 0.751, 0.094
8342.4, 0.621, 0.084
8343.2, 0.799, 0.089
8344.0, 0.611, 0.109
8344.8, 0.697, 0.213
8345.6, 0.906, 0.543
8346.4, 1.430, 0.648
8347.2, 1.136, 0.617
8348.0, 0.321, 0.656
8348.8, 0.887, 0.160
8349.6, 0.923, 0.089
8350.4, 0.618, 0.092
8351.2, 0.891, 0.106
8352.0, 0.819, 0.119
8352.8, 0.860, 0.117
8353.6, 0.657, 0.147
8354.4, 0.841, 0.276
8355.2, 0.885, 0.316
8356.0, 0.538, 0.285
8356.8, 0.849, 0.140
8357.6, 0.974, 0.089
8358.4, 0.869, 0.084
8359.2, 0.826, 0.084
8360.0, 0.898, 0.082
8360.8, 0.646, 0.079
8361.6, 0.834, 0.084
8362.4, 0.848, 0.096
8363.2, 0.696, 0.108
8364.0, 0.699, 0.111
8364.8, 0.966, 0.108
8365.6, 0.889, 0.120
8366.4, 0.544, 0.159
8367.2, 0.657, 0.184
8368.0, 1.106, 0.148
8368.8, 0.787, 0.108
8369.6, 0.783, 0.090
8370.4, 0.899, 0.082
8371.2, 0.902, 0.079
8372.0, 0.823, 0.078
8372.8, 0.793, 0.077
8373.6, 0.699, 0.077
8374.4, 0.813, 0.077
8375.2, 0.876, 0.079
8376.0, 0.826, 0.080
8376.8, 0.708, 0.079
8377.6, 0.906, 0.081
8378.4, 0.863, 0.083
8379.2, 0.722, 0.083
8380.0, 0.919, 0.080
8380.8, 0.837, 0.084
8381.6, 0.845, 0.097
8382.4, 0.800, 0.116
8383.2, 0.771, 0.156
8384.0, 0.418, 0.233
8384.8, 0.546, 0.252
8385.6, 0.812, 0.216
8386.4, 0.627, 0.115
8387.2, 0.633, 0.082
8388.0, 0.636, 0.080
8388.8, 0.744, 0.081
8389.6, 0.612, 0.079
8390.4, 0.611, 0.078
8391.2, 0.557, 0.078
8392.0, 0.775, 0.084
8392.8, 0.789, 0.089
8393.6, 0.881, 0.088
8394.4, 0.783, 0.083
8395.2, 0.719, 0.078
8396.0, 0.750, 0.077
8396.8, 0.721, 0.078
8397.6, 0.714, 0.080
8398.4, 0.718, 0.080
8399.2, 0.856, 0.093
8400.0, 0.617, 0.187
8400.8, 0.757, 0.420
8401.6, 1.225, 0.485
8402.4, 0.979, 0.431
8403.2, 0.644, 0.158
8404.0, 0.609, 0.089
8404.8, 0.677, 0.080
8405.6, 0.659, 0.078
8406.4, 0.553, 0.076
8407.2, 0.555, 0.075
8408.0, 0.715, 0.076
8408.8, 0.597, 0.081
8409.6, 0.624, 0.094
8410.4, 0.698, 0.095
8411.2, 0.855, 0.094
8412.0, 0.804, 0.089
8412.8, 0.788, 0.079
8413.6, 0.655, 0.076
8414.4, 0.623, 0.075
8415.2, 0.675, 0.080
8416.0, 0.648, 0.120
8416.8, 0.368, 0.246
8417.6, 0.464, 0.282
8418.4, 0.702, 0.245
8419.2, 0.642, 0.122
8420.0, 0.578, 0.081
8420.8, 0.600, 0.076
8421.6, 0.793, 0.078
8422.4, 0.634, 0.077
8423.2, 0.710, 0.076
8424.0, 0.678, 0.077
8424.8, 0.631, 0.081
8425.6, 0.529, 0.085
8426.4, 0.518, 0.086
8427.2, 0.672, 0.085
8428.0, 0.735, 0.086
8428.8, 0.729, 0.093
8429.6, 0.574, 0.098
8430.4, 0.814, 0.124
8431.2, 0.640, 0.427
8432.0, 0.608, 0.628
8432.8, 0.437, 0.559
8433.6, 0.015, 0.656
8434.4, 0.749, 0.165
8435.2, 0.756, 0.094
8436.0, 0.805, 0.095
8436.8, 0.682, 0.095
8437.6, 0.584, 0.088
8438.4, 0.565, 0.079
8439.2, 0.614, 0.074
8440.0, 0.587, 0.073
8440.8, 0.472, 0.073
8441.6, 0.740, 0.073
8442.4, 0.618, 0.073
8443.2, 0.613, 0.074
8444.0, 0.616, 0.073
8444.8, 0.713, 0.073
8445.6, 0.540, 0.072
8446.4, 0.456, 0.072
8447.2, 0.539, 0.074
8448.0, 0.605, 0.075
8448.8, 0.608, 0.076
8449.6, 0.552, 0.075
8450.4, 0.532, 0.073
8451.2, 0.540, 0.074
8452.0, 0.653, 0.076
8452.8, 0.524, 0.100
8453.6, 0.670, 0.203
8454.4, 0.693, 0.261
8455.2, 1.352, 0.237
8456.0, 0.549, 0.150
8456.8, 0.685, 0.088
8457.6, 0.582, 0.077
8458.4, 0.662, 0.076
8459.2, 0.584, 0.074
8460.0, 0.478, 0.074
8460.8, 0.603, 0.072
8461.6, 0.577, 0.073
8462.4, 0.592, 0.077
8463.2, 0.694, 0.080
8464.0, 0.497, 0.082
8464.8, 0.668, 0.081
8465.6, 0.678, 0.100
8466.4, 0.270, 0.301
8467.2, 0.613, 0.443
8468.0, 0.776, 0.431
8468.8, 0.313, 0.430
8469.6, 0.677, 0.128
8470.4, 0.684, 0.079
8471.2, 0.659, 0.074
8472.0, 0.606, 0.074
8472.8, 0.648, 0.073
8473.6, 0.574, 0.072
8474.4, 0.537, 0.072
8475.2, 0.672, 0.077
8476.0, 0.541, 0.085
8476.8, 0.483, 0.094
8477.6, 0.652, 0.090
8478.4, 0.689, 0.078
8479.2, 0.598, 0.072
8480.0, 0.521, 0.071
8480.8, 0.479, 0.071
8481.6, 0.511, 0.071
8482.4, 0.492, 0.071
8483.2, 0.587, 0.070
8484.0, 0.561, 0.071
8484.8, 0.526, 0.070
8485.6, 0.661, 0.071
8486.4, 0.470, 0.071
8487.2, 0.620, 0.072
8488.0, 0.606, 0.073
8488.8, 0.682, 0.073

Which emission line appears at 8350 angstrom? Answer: Mg II 2798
